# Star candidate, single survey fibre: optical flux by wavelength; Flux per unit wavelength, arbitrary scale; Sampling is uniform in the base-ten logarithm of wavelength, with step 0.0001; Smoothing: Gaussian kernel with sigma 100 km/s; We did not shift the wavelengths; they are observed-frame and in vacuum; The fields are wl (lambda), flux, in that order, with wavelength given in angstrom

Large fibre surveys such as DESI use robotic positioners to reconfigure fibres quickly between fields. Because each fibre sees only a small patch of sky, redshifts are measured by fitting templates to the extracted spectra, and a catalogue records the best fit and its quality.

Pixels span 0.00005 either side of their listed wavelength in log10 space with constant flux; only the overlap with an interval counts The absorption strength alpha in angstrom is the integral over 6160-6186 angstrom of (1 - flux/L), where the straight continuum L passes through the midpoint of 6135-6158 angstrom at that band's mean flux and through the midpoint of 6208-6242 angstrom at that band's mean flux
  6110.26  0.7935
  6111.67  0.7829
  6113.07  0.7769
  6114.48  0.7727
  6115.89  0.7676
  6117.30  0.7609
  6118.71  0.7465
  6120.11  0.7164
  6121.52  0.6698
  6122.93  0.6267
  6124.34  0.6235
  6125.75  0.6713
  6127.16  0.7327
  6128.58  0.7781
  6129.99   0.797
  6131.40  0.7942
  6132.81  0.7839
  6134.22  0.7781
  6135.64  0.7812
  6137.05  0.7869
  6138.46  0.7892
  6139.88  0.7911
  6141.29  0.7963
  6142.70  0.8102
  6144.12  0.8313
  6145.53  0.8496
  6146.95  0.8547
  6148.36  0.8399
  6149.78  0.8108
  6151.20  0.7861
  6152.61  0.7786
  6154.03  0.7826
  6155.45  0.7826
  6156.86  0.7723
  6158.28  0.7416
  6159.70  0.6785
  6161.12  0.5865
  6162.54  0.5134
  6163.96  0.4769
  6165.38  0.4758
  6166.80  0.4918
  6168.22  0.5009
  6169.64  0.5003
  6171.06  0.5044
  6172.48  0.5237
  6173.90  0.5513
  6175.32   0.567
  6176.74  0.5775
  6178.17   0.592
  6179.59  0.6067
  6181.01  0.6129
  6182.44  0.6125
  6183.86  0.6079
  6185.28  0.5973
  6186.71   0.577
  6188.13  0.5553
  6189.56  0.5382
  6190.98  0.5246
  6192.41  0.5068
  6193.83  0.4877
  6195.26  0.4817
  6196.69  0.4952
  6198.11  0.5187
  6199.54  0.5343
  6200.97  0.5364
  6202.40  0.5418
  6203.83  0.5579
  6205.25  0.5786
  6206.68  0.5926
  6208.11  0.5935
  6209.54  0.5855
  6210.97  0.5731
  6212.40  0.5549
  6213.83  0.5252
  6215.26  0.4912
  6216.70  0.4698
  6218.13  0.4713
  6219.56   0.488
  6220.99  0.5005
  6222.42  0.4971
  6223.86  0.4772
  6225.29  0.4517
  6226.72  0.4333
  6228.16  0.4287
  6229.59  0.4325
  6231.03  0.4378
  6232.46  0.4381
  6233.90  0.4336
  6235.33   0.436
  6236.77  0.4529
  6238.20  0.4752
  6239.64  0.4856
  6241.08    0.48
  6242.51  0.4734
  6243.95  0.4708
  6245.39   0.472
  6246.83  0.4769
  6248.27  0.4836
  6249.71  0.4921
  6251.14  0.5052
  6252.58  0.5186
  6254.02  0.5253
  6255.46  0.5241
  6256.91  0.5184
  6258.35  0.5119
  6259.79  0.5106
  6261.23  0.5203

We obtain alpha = 5.2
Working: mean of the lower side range 0.802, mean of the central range 0.552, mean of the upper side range 0.482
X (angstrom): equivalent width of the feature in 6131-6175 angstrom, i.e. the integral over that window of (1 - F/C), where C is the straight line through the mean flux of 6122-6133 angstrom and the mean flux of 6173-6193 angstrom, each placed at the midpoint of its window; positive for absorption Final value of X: -2.8 angstrom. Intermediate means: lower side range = 0.722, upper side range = 0.573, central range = 0.699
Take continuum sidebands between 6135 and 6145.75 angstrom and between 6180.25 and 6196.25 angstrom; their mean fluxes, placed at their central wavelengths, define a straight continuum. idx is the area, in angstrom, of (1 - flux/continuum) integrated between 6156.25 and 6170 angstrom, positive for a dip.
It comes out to 2.26 angstrom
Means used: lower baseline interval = 0.803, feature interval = 0.574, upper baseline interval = 0.554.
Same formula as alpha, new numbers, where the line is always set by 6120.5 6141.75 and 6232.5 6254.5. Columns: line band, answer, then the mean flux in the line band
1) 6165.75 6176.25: 2.1 angstrom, 0.52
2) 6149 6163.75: -0.6 angstrom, 0.715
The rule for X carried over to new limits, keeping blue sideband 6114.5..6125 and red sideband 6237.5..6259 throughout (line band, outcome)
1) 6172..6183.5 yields 0.53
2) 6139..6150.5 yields -2.72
